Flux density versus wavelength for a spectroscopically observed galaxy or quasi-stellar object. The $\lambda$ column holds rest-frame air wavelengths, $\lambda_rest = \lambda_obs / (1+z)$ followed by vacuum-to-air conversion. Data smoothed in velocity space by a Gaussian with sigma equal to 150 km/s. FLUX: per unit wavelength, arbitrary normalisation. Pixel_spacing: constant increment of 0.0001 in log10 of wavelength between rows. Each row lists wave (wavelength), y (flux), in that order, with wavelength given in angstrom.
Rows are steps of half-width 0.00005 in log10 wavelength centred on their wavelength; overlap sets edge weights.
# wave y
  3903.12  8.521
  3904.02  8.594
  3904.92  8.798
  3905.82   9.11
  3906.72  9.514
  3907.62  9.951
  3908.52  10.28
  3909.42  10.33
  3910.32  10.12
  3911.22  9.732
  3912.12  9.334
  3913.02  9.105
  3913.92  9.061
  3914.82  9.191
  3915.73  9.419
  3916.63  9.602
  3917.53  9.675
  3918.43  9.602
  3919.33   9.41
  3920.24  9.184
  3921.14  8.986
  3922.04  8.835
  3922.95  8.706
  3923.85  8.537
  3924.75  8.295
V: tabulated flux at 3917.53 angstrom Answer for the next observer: 9.675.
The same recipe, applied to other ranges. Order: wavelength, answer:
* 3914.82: 9.191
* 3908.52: 10.28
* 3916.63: 9.602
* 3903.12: 8.521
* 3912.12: 9.334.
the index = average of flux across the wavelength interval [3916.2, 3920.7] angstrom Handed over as 9.5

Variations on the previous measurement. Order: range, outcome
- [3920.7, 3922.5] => 8.89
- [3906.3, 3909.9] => 10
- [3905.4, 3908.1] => 9.53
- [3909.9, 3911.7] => 9.92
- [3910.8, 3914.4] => 9.31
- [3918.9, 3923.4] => 9.01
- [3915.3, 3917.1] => 9.53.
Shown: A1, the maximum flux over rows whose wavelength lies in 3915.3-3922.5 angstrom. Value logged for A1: 9.675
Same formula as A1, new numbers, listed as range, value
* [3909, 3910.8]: 10.33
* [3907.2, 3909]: 10.28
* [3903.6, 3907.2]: 9.514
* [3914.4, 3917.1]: 9.602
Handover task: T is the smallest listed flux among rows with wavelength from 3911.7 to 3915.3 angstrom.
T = 9.061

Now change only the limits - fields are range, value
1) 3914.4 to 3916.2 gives 9.191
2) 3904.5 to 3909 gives 8.798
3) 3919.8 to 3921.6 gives 8.986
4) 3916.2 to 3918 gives 9.602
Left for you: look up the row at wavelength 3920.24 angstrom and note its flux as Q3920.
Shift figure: 9.184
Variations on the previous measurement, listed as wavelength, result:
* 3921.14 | 8.986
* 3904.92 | 8.798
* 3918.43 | 9.602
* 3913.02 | 9.105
